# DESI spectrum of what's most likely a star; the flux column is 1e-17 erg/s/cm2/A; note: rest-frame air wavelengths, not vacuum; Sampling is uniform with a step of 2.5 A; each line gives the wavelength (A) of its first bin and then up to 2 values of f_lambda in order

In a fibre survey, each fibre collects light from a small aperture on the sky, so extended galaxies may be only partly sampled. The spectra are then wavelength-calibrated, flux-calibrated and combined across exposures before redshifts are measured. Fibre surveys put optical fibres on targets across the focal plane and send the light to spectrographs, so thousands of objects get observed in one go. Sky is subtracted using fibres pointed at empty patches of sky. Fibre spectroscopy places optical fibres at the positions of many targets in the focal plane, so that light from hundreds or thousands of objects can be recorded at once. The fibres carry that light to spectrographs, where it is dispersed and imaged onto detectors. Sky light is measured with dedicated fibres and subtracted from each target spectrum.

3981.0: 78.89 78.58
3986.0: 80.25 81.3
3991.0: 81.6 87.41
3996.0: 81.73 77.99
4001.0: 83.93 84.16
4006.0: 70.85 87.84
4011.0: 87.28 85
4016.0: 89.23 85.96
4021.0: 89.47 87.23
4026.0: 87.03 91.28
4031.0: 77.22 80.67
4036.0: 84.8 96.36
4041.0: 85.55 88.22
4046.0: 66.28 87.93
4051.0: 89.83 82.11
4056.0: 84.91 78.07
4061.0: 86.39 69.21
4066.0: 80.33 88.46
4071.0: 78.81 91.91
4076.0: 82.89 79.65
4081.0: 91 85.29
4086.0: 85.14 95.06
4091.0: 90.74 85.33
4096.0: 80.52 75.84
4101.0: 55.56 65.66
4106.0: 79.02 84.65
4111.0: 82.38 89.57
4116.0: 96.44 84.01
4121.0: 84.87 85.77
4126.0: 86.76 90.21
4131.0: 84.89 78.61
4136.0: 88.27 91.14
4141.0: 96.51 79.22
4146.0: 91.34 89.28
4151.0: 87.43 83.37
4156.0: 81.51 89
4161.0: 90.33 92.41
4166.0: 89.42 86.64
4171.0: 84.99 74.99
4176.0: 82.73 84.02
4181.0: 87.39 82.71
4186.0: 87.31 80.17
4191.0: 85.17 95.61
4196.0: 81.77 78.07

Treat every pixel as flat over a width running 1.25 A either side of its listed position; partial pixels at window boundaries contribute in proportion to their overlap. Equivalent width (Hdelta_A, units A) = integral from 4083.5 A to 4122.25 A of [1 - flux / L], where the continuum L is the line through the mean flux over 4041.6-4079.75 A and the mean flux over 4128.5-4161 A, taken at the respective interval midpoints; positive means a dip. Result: 1.0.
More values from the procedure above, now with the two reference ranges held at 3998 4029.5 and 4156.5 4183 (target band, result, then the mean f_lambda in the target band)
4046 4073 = 1.07 A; 82.1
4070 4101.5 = 0.74 A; 83.6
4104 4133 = 0.08 A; 85.5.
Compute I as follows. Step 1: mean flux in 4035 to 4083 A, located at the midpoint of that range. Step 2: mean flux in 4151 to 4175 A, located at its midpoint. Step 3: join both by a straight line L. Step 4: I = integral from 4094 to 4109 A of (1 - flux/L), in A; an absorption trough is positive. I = 2.0 A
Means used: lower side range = 83.8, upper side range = 85.9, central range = 73.6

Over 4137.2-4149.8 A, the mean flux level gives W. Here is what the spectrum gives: 89.5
